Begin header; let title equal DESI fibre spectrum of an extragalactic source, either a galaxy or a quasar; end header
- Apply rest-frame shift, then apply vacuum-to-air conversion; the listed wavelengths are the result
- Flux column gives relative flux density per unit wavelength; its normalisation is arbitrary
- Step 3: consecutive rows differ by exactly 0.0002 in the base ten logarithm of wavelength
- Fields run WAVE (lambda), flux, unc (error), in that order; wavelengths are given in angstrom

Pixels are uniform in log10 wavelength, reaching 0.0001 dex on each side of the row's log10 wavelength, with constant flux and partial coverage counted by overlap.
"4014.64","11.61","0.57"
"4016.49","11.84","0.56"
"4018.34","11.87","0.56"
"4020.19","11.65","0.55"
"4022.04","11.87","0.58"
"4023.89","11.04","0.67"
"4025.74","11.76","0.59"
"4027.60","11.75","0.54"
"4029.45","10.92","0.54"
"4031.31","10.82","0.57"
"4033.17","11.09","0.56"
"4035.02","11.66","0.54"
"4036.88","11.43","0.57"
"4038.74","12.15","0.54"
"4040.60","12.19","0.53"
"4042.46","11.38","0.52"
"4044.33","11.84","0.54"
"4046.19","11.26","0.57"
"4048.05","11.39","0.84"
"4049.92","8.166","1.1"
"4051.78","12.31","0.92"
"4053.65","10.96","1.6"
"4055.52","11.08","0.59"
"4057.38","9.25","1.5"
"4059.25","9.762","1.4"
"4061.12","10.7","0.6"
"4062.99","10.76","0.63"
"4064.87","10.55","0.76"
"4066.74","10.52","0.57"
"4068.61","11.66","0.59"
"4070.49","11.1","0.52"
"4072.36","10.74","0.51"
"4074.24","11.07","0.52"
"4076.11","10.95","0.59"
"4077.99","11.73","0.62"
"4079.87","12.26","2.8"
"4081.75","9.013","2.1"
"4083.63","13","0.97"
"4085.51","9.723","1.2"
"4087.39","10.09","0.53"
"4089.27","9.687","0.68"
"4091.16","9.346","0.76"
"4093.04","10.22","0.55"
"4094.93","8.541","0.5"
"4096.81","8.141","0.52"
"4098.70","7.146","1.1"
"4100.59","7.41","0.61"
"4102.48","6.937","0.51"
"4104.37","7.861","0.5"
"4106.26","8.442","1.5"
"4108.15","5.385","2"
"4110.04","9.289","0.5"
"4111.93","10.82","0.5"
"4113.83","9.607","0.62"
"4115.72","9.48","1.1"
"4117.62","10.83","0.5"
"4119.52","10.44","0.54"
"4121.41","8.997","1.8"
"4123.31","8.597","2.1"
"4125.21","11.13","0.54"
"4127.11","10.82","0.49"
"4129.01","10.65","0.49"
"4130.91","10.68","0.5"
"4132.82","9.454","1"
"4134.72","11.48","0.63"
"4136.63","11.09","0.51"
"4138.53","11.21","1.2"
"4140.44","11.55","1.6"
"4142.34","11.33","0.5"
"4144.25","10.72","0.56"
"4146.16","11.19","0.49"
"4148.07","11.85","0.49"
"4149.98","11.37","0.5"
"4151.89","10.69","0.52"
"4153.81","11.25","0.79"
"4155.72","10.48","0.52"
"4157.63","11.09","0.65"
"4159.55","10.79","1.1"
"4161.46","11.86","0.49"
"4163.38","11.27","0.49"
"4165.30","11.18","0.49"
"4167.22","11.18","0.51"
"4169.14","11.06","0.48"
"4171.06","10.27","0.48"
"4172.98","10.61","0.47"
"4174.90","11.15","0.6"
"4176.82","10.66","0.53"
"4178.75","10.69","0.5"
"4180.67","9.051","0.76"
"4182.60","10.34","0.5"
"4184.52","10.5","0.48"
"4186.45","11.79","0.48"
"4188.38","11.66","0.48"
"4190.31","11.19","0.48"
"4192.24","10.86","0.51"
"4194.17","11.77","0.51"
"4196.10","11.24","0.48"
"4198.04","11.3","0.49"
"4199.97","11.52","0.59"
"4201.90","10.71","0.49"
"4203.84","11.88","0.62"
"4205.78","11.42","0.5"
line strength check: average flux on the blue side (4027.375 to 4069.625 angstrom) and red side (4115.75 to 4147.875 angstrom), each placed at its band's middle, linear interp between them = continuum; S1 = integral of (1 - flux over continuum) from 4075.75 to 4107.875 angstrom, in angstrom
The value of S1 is 4.4 angstrom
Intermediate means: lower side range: 11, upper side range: 10.6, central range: 9.32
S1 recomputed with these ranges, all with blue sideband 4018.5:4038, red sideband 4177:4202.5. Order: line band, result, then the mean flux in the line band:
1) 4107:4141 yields 3.3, 10.1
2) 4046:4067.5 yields 1.5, 10.5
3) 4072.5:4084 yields 0.1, 11.2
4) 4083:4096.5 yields 1.6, 9.93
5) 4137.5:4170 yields -0.3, 11.2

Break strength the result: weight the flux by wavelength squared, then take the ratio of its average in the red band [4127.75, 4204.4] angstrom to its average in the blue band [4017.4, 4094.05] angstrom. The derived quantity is 1.06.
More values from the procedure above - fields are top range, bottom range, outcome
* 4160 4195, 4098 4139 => 1.19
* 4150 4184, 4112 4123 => 1.12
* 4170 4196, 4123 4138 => 1.05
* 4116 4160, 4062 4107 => 1.12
